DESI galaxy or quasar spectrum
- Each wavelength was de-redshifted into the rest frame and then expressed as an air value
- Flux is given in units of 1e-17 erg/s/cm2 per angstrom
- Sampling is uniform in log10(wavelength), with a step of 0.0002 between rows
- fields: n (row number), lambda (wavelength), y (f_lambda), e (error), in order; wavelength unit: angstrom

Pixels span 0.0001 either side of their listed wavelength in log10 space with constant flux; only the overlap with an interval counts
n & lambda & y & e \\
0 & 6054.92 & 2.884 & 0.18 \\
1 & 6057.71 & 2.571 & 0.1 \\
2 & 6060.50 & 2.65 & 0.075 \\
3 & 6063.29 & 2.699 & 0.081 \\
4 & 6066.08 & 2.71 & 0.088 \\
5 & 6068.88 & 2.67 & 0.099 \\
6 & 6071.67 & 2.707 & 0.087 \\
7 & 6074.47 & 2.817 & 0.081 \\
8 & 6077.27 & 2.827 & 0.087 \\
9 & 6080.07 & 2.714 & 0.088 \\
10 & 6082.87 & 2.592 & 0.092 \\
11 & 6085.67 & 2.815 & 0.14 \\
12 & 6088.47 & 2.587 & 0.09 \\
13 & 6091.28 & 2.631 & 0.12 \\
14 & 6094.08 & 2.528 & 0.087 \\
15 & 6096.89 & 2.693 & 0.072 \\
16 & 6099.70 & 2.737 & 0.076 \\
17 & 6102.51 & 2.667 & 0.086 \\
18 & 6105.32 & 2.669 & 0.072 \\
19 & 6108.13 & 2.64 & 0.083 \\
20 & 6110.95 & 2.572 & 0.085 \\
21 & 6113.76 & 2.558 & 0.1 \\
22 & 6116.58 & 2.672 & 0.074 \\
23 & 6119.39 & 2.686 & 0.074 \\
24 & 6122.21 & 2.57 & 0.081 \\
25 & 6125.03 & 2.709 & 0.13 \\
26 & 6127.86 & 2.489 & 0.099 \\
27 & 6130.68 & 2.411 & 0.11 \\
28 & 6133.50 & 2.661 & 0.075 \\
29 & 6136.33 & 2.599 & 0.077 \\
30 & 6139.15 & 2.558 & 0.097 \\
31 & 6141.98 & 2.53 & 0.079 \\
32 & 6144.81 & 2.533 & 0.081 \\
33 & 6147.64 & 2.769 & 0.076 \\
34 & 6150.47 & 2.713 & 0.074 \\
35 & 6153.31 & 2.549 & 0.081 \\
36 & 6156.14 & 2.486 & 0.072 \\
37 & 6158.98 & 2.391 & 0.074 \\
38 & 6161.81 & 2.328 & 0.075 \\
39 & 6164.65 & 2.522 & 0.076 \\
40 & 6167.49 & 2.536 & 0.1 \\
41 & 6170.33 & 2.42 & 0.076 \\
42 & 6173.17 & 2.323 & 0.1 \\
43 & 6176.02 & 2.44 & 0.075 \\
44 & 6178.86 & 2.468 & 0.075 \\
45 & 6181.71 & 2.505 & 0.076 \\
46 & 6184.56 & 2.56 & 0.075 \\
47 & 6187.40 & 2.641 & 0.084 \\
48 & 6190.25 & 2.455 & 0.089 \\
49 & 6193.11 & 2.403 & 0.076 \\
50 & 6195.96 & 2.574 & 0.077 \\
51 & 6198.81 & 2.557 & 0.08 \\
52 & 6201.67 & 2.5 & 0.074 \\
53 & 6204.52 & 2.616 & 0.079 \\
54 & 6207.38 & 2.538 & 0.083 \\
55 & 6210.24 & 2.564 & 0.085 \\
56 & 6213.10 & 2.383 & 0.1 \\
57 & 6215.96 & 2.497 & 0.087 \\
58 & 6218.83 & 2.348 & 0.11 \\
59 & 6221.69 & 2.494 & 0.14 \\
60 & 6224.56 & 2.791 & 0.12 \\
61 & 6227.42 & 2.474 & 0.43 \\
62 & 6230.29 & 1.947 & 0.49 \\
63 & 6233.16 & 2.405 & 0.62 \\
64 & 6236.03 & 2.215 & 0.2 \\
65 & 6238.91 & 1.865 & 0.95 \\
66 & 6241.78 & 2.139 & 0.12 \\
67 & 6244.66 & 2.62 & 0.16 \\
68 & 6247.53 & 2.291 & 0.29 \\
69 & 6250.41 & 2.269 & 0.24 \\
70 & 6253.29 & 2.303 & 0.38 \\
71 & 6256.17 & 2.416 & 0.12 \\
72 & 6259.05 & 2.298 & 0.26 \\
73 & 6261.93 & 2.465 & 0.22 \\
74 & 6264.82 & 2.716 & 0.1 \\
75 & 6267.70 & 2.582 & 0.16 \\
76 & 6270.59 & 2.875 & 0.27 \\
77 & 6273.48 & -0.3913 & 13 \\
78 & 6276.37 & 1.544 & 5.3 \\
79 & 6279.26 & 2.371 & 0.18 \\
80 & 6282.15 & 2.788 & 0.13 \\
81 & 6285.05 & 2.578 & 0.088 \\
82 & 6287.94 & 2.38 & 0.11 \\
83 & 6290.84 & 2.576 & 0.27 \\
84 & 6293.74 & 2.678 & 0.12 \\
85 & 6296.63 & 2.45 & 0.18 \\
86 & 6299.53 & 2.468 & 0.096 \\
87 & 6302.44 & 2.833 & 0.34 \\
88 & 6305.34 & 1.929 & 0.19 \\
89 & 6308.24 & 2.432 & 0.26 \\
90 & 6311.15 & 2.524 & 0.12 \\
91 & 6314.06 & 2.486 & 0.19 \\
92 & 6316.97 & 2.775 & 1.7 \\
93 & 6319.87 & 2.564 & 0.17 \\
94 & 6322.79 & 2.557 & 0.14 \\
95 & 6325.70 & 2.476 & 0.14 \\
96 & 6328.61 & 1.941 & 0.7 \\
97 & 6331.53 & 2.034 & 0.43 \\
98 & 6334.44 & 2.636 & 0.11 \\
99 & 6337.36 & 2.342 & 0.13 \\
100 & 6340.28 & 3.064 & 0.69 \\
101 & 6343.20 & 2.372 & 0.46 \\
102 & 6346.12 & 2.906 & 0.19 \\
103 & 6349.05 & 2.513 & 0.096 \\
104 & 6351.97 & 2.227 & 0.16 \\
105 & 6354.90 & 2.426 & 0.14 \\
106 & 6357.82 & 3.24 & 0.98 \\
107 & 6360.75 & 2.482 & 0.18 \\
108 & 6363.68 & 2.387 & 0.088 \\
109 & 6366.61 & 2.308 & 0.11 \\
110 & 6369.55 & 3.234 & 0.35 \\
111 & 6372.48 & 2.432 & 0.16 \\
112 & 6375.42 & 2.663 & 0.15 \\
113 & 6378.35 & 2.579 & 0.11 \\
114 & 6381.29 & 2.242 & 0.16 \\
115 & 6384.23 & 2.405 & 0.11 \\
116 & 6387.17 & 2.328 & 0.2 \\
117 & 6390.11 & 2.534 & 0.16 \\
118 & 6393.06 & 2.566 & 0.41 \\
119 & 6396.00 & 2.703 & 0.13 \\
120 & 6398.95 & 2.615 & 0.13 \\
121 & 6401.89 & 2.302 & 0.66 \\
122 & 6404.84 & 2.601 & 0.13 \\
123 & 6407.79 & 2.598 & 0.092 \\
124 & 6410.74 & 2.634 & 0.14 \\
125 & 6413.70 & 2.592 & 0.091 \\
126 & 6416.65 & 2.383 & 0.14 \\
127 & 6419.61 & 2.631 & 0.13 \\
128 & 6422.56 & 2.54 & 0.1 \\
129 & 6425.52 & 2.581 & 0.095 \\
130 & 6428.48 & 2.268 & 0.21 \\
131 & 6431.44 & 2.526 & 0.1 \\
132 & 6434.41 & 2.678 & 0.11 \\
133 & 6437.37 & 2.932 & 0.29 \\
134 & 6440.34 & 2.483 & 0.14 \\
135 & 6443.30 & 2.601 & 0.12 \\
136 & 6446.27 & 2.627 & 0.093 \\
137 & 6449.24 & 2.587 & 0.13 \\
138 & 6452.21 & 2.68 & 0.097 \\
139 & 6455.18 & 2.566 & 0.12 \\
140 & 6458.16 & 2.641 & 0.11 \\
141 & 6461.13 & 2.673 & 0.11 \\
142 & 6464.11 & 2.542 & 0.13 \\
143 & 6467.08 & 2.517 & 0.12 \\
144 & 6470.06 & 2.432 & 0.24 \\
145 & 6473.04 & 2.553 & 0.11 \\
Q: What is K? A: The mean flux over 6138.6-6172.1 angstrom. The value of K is 2.52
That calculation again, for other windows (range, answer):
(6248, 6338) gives 2.35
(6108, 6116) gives 2.59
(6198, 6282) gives 2.3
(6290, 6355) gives 2.49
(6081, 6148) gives 2.62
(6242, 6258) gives 2.36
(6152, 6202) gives 2.48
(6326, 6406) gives 2.52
